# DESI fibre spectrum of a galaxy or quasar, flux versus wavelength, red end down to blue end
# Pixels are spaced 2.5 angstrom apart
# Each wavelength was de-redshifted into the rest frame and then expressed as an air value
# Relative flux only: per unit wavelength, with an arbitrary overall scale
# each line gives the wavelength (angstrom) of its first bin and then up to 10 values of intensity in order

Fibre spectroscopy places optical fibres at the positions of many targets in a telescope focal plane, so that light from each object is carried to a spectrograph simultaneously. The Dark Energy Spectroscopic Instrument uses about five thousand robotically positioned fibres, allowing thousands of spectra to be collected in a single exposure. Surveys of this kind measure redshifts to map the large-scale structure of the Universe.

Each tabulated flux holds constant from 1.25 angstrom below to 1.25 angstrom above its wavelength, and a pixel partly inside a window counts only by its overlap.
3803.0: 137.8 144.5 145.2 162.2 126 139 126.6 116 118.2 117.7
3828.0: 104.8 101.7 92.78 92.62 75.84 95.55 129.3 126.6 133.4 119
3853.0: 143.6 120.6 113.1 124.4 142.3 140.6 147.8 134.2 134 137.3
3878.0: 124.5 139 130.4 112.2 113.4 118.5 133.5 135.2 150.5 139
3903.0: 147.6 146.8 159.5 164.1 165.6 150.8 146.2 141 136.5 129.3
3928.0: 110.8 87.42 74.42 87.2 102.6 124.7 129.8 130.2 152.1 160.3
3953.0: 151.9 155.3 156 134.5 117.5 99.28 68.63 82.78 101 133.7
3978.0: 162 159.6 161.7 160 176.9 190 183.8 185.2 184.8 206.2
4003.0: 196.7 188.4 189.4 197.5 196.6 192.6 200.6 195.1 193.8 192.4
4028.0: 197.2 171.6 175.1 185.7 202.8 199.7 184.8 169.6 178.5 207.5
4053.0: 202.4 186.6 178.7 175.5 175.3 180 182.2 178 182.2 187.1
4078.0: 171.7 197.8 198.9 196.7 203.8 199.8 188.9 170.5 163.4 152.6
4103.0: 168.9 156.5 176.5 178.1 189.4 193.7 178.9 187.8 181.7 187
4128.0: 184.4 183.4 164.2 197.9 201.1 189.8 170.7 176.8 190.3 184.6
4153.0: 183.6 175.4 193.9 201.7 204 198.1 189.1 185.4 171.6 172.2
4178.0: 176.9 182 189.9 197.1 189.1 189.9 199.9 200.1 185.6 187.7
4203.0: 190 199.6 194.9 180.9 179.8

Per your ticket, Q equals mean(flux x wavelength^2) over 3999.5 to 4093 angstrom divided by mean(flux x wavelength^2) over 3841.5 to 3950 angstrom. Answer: 1.56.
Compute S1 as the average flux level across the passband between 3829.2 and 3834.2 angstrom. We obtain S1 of 97.4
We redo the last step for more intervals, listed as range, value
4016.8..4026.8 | 195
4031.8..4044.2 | 190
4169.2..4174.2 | 179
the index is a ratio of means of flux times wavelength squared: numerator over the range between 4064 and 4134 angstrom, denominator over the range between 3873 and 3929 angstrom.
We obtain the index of 1.5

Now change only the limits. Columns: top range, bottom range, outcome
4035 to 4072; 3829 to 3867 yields 1.76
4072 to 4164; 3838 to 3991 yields 1.54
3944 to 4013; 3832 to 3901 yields 1.32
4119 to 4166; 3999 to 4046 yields 1.03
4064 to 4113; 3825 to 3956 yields 1.56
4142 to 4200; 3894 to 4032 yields 1.36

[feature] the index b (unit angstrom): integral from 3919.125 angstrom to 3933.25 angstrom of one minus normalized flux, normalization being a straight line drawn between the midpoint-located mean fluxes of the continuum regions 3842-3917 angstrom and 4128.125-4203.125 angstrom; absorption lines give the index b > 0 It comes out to 2.7 angstrom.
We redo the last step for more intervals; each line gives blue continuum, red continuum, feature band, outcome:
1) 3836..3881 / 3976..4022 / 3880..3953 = 8.5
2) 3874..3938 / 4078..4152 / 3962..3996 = 2.0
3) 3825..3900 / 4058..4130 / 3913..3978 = 8.8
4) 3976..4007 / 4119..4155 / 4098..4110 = 1.2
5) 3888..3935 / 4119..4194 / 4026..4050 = -3.7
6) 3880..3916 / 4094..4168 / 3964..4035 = -4.6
